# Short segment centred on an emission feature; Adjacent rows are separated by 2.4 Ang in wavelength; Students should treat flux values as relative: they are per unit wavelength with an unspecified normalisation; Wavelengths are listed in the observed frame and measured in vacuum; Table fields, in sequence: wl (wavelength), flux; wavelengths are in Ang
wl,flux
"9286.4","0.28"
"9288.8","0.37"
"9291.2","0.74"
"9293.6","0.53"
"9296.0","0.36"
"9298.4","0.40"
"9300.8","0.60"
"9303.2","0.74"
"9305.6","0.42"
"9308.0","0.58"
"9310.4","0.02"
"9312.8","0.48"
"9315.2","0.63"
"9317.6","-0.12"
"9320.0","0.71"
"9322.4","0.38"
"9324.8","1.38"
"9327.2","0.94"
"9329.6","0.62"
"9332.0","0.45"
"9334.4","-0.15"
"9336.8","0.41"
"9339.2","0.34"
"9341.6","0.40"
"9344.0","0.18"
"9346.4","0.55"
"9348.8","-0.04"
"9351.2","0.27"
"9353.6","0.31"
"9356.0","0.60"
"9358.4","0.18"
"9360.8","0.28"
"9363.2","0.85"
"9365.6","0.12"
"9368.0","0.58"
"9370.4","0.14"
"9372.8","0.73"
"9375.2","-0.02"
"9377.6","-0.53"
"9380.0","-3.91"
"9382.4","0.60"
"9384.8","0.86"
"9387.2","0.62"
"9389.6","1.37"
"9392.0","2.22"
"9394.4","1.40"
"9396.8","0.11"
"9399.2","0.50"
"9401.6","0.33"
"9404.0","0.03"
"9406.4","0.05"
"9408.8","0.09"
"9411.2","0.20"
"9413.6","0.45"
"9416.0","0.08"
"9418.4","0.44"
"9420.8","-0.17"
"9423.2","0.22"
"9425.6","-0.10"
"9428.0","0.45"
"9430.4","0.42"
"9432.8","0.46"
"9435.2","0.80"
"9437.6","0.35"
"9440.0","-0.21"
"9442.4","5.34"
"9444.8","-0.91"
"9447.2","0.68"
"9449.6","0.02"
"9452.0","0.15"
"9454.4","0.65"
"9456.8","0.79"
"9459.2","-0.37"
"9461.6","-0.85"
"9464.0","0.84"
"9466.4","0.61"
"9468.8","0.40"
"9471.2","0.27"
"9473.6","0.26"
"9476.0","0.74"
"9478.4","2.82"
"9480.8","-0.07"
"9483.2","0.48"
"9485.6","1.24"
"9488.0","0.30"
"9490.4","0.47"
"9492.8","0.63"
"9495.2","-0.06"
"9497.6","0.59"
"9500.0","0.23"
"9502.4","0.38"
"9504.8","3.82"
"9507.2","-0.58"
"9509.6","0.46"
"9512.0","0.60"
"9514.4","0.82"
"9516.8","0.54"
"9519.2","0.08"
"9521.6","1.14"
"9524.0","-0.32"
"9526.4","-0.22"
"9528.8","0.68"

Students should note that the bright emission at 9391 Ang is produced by H-beta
